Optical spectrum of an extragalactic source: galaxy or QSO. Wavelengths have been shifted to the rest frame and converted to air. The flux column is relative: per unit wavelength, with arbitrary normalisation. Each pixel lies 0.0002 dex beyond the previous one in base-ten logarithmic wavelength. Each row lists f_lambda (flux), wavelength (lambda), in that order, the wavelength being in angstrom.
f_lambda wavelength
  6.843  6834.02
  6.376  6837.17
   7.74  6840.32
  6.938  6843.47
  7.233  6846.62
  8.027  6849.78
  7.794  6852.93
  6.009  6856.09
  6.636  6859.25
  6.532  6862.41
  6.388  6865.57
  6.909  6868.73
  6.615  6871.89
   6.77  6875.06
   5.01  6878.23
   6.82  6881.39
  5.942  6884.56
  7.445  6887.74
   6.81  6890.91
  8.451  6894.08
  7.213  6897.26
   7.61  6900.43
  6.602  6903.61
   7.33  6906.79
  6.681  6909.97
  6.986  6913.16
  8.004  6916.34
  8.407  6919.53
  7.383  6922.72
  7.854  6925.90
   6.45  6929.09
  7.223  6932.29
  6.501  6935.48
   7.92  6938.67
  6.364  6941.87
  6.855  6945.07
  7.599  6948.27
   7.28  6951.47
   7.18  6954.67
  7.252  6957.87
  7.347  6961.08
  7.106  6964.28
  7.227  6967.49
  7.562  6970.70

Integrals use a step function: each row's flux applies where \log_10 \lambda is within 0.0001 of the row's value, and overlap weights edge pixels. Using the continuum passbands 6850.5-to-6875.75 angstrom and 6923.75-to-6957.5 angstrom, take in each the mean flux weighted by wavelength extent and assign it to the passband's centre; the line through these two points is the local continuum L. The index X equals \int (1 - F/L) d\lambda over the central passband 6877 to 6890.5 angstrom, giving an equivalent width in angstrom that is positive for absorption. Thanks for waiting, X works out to 0.9 angstrom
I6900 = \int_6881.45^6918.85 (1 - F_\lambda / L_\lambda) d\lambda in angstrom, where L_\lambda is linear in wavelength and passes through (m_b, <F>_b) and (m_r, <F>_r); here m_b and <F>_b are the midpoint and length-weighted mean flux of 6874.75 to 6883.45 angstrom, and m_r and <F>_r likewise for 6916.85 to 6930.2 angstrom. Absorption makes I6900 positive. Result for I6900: -2.18 angstrom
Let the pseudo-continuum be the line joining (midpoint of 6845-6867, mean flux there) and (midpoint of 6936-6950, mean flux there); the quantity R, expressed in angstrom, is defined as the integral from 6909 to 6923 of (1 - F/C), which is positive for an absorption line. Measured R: -0.9 angstrom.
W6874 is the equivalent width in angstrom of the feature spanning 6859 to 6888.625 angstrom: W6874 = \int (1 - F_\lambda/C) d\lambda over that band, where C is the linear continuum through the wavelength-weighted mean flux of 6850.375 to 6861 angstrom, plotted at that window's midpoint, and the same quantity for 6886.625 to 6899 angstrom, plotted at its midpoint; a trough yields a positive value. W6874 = 2.9 angstrom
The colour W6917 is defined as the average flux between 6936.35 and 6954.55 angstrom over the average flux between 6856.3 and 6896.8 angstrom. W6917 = 1.1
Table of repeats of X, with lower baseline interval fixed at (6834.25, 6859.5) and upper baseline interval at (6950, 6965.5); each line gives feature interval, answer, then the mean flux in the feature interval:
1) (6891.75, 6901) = -0.7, 7.7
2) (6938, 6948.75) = 0.2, 7.07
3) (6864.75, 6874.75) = 0.6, 6.67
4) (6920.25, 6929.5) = -0.3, 7.44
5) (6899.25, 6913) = 0.3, 7.03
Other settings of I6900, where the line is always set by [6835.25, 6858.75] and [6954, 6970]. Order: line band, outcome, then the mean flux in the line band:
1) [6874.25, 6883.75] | 1.37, 6.14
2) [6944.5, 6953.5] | -0.07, 7.29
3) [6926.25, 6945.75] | 0.73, 6.95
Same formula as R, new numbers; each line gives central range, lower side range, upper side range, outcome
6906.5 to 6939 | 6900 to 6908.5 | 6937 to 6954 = -0.75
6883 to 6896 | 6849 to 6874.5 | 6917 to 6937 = -0.22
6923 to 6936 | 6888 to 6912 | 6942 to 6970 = 0.24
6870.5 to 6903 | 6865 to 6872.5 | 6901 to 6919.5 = 0.34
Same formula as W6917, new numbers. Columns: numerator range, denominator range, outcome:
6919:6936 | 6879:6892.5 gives 1.09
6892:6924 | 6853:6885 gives 1.16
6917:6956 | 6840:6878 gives 1.06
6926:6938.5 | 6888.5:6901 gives 0.93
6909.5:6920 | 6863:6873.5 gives 1.13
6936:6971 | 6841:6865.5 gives 1.03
